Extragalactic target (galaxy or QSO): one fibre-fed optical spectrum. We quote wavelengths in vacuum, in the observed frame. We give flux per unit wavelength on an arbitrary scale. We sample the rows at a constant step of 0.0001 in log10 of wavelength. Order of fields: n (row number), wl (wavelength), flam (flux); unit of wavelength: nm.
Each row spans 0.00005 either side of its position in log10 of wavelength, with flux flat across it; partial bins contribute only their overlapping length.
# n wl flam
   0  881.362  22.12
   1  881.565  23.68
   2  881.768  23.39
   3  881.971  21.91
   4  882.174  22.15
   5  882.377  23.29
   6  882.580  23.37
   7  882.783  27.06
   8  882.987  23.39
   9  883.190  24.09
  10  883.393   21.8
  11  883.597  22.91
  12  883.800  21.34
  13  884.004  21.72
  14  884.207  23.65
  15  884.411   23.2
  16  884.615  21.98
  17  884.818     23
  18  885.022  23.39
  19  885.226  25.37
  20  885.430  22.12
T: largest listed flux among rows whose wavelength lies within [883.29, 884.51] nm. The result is 23.65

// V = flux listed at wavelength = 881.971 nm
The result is 21.91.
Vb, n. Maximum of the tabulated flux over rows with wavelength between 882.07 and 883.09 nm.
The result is 27.06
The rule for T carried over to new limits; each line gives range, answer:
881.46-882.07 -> 23.68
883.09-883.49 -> 24.09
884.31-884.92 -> 23.2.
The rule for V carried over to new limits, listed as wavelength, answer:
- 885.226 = 25.37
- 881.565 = 23.68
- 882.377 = 23.29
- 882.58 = 23.37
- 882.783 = 27.06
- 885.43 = 22.12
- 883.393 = 21.8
